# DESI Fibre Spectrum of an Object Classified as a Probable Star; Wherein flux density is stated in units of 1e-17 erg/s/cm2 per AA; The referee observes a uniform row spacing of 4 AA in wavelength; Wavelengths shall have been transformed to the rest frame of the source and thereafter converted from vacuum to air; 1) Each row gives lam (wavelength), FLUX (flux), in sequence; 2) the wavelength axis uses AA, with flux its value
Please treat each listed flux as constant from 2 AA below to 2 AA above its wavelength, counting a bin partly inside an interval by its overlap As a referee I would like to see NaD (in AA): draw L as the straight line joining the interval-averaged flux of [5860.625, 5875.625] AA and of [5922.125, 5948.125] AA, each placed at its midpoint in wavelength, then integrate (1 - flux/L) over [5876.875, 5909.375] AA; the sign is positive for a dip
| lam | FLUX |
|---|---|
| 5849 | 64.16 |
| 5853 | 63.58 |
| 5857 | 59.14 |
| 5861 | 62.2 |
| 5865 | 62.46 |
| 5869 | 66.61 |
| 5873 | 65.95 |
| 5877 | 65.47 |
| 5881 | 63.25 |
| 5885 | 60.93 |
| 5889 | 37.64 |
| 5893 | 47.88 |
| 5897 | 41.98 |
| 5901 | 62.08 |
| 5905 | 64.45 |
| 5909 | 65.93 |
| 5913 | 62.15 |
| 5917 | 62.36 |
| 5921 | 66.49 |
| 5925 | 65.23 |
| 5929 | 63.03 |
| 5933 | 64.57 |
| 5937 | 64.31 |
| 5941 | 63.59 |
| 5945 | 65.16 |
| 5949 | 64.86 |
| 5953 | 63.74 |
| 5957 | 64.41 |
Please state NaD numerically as 4.5 AA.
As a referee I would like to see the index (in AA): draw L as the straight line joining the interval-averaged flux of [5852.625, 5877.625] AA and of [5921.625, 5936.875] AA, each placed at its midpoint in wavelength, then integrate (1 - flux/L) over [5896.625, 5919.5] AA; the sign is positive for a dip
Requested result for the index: 1.05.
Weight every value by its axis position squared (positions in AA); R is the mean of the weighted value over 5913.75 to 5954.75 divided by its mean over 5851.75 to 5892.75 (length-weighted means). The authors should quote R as 1.09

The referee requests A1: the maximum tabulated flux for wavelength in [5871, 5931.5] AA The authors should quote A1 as 66.49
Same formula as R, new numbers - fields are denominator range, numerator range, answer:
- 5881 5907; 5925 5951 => 1.22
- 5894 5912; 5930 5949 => 1.12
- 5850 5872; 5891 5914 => 0.92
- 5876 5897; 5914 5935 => 1.22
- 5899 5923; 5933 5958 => 1.02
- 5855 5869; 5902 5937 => 1.06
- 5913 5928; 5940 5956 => 1.01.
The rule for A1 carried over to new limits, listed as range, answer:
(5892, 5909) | 65.93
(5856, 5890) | 66.61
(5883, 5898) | 60.93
